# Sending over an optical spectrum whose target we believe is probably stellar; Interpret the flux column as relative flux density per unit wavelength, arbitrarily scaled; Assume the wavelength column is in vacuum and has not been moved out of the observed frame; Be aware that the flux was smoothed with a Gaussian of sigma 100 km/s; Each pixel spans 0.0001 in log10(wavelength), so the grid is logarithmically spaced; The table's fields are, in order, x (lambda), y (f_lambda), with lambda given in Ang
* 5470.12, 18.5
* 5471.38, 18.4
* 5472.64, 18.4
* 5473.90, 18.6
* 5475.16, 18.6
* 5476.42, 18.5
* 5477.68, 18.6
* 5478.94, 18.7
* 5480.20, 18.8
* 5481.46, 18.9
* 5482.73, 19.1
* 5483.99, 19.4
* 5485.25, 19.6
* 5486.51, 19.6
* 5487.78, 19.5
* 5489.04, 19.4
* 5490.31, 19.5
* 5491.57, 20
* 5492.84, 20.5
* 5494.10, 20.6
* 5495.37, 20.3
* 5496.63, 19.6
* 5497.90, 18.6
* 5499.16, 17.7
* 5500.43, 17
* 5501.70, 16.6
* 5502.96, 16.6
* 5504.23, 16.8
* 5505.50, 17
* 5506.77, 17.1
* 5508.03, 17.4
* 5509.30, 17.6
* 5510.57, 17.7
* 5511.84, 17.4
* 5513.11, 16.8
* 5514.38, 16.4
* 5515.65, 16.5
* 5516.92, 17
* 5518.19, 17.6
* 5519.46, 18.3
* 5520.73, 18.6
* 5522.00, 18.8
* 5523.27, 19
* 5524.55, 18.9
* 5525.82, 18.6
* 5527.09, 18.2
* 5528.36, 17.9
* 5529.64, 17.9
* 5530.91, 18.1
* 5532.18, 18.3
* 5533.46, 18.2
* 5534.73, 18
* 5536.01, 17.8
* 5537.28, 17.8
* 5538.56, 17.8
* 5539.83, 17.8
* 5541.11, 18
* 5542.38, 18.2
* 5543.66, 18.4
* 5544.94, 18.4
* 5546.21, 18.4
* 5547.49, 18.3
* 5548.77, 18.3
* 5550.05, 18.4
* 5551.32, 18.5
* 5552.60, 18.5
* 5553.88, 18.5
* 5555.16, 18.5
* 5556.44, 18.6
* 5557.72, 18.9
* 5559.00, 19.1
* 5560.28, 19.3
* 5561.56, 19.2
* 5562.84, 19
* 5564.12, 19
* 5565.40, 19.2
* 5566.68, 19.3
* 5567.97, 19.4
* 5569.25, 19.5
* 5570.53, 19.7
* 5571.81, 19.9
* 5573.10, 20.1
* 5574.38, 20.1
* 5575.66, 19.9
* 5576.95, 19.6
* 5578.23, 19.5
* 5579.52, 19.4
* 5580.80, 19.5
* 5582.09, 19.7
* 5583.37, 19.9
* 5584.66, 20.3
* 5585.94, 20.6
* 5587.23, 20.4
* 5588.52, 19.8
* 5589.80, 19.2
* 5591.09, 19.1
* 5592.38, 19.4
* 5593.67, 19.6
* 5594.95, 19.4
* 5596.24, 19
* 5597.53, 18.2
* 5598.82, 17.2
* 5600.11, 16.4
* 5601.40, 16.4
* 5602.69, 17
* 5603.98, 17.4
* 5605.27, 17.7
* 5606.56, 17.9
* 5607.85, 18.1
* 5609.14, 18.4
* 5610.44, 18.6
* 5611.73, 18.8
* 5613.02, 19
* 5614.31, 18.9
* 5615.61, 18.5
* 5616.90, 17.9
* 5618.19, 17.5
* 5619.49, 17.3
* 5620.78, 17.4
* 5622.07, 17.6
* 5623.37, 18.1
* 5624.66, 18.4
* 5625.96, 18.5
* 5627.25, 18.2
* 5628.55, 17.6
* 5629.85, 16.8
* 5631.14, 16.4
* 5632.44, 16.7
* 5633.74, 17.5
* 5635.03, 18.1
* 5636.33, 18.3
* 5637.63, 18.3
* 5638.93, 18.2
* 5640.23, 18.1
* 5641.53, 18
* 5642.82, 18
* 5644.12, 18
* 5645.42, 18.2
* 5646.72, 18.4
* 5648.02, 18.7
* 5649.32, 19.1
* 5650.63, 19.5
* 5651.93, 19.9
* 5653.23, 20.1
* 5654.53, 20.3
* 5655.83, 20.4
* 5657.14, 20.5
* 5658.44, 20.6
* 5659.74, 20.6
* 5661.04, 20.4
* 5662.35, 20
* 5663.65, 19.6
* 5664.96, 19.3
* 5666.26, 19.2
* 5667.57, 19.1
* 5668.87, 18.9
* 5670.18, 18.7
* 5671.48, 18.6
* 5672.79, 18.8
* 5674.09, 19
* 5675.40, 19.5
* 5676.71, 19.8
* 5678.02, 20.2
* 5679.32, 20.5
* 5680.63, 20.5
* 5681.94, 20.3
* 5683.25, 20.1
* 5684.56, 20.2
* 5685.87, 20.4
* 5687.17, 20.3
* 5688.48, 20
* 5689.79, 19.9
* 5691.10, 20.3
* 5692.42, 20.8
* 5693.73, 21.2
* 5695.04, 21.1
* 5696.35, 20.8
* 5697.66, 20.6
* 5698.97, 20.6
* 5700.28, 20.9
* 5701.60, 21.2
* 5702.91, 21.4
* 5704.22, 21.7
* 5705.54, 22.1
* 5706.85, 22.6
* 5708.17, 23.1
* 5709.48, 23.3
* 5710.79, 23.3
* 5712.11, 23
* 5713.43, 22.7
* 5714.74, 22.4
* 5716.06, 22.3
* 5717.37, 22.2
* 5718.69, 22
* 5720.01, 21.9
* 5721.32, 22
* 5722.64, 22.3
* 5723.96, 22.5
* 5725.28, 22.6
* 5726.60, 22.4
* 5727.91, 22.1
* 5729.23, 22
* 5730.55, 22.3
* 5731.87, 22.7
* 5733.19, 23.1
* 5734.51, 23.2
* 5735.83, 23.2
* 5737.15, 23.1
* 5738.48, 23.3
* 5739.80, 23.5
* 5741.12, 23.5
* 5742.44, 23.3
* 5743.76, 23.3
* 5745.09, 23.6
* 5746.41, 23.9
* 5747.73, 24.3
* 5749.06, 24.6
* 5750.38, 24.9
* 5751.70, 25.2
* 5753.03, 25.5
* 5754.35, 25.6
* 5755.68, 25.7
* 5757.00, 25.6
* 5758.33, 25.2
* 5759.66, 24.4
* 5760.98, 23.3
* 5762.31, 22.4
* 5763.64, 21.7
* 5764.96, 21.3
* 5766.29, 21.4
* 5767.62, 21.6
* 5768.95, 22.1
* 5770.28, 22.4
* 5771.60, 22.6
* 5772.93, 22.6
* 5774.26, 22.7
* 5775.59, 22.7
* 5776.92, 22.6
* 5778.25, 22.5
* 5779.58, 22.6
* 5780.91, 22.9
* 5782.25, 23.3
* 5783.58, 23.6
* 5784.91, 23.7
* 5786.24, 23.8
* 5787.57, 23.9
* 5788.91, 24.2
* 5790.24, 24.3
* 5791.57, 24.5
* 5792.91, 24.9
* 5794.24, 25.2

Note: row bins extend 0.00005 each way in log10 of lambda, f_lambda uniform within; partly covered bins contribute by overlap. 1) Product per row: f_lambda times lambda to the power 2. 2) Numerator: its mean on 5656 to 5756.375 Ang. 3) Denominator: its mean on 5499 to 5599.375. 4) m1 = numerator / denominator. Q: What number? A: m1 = 1.2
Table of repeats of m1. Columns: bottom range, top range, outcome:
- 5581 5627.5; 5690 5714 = 1.21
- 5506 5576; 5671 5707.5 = 1.17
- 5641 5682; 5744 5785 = 1.25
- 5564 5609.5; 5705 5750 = 1.26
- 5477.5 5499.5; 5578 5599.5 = 1.04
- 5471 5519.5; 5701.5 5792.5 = 1.38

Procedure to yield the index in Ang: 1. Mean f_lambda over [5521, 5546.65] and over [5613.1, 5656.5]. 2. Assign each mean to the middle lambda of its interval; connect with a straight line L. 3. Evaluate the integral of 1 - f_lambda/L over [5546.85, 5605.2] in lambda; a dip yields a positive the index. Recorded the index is -2.44 Ang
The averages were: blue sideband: 18.2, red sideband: 18.3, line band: 19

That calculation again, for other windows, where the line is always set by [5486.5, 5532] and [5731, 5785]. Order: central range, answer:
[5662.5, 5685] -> 2.15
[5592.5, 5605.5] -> 1.39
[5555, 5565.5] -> 0.14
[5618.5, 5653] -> 4.56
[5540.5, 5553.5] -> 0.43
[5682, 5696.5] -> 0.99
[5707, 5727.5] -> -0.01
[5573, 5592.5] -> -0.07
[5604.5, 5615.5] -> 1.01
